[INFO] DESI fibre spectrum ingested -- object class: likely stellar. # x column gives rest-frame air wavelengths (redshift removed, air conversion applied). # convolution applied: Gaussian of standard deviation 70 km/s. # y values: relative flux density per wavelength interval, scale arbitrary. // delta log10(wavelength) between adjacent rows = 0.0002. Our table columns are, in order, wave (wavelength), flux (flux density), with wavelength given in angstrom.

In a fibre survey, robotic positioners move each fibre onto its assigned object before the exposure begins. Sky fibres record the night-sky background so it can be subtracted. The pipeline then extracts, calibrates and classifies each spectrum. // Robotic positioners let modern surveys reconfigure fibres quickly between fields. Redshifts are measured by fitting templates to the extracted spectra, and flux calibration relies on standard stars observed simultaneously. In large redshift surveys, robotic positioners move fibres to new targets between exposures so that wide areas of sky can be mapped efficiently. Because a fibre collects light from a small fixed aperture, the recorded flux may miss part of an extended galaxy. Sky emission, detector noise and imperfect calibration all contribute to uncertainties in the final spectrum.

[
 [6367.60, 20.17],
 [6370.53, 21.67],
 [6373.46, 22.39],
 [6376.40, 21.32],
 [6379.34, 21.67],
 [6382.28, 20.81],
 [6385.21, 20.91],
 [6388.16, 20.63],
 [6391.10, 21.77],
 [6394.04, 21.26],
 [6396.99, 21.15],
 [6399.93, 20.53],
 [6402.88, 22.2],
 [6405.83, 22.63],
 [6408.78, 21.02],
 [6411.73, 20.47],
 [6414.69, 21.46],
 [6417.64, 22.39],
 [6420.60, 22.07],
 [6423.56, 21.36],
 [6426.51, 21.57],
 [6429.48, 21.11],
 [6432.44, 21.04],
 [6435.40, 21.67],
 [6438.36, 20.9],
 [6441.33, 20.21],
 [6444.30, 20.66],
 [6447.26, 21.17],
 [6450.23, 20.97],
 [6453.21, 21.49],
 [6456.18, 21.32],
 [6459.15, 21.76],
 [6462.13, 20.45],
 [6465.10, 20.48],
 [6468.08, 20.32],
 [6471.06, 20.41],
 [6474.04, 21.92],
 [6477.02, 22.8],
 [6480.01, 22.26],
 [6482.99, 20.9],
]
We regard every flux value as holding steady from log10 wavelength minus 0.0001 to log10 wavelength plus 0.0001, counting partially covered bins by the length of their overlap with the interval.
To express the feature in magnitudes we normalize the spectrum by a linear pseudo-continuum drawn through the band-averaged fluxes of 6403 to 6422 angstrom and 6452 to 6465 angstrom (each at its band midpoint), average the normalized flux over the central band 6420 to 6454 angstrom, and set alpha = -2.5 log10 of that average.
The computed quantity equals 0.01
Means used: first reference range 21.7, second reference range 21.2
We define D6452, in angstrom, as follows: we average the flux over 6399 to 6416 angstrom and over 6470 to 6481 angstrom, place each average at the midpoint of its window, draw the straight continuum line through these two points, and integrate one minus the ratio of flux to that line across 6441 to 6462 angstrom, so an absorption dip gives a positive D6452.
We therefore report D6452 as 0.60 angstrom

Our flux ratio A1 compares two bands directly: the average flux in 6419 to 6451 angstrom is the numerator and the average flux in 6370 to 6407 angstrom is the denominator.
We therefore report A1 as 1.0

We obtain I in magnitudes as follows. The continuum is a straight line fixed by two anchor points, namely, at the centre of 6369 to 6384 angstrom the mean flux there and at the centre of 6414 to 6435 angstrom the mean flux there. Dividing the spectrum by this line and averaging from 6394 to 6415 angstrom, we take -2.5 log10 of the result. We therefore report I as 0.01 mag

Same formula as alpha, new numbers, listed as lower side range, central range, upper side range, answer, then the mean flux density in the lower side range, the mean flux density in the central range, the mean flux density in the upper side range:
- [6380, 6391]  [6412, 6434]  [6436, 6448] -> -0.03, 21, 21.5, 20.8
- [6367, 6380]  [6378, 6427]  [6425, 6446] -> -0.01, 21.5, 21.4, 21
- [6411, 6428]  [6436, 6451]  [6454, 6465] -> 0.02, 21.6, 20.8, 21.1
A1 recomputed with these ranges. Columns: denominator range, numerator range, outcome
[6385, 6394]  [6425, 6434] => 1.00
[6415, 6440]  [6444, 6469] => 0.98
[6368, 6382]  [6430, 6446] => 0.97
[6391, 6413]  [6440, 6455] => 0.98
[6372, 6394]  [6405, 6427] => 1.01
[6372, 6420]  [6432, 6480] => 0.99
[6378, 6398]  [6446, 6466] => 1.00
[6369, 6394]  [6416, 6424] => 1.03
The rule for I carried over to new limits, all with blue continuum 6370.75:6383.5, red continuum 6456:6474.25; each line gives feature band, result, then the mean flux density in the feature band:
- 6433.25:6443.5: 0.008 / 20.9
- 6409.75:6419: -0.007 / 21.4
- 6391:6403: 0.008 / 21.3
